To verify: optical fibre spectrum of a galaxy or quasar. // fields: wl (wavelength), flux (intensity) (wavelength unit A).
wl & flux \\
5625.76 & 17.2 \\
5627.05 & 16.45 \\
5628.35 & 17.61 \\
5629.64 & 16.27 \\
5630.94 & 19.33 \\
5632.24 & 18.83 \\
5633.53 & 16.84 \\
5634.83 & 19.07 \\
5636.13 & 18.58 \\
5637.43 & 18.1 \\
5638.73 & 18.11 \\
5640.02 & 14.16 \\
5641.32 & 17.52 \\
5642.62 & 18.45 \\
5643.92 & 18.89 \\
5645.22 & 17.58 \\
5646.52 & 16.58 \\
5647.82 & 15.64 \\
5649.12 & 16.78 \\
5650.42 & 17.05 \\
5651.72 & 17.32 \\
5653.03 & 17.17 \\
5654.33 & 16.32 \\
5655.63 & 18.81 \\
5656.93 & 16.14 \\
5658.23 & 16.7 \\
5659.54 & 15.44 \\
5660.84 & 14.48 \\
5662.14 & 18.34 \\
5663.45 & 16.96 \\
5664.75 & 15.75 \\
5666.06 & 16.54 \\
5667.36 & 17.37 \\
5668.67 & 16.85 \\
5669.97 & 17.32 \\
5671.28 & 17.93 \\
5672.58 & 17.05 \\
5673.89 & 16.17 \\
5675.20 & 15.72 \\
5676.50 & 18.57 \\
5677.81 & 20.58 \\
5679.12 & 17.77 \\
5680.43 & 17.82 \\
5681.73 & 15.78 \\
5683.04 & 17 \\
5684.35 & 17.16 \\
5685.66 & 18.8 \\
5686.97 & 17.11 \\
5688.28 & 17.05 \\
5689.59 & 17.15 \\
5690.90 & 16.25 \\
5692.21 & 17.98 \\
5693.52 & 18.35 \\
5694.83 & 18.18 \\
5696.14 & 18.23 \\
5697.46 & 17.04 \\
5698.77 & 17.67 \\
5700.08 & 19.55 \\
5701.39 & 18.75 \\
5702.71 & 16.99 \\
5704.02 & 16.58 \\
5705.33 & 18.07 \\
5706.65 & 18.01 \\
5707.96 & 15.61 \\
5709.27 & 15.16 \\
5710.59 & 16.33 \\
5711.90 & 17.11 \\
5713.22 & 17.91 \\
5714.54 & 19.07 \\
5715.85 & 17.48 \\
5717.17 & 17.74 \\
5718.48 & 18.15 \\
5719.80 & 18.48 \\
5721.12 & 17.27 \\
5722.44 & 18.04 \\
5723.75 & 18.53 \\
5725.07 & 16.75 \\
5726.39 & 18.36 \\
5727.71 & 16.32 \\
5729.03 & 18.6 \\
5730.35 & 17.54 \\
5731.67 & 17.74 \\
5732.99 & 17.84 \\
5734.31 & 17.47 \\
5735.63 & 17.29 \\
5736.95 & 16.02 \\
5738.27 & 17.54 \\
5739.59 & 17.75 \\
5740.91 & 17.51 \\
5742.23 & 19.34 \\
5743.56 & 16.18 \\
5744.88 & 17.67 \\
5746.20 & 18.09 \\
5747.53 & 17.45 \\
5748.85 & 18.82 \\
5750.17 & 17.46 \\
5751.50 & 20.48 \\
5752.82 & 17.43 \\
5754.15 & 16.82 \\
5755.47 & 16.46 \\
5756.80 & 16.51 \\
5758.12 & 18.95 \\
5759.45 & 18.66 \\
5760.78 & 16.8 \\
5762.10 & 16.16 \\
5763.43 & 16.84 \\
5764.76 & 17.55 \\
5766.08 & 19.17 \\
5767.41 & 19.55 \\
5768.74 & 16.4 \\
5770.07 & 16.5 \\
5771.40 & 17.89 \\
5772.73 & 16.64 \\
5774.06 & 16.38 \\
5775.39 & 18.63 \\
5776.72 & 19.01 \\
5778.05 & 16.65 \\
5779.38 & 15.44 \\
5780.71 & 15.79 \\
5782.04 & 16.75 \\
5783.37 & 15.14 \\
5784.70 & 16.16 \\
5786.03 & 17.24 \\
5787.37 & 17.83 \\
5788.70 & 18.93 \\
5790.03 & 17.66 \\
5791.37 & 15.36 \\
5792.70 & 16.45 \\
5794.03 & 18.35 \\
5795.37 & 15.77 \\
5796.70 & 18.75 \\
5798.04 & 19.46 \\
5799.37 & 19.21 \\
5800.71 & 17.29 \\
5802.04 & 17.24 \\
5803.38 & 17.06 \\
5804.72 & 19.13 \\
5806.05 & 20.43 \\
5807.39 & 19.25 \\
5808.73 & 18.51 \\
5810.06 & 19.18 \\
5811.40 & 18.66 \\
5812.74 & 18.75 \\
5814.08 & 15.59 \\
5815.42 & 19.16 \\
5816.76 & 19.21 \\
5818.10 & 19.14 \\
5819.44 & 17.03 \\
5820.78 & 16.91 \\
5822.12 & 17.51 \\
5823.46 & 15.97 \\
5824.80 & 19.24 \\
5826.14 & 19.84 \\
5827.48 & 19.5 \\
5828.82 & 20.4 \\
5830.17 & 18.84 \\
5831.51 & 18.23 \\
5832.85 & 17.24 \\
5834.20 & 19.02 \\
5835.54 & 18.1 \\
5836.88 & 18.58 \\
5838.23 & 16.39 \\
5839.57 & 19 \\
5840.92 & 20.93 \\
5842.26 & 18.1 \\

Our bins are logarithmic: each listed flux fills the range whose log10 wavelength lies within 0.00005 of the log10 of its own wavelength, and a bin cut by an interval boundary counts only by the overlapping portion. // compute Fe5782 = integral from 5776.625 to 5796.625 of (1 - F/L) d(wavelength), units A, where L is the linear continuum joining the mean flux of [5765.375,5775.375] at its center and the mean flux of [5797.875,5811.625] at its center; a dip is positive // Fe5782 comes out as 1.4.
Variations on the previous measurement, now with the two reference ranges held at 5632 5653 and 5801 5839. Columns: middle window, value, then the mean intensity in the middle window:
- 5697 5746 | 0.8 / 17.6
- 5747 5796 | 2.2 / 17.3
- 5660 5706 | 0.7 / 17.4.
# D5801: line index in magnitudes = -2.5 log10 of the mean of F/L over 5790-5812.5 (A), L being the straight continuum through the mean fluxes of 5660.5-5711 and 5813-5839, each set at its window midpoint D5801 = 0.00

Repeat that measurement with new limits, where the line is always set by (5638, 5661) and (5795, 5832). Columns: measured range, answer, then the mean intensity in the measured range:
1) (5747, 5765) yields 0.02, 17.6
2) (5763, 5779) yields 0.03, 17.6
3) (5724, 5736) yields 0.00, 17.6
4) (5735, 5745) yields 0.02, 17.4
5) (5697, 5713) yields 0.01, 17.3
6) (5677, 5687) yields -0.04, 17.8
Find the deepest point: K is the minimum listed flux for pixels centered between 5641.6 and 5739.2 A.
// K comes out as 14.48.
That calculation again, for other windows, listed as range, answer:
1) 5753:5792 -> 15.14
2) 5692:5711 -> 15.16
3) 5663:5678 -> 15.72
